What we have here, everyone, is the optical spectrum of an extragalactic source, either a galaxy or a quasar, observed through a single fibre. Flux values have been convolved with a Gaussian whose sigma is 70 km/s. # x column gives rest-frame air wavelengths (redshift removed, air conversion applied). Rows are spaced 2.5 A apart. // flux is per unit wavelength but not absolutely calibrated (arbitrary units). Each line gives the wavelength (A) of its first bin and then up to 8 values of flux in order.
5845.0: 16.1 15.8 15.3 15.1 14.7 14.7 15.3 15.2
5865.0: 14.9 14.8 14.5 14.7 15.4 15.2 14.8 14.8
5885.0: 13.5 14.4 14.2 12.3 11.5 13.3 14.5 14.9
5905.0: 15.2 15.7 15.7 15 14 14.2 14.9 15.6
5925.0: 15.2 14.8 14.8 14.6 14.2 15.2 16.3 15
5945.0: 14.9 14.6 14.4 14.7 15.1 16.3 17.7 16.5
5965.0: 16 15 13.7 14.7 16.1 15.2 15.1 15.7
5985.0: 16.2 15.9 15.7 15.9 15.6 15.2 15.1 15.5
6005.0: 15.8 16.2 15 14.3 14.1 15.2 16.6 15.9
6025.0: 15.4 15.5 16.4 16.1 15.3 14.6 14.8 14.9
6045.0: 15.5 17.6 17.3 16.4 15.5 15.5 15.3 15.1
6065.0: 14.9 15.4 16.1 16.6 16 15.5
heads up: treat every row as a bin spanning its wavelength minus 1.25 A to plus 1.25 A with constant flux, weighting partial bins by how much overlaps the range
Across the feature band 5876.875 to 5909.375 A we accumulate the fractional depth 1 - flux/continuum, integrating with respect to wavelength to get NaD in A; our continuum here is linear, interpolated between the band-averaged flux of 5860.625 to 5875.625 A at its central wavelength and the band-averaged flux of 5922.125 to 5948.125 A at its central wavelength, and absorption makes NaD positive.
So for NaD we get 1.66 A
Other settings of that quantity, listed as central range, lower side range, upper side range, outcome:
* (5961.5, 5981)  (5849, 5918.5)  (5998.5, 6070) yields -0.2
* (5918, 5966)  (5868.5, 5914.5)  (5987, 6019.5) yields -1.4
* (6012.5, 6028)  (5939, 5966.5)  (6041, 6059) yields 0.6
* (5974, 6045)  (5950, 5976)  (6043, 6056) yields 2.3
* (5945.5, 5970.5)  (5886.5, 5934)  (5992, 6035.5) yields -0.8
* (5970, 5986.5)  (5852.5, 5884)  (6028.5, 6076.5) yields 0.0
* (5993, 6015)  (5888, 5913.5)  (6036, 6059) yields 0.0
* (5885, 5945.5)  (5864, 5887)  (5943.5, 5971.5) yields 1.8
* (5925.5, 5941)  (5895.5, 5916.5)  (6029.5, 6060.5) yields -0.1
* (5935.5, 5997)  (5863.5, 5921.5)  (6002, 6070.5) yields -1.8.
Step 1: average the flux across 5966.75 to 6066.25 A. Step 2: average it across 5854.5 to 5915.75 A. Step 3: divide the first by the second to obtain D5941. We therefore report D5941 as 1.07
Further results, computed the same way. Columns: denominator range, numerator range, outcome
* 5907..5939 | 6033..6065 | 1.05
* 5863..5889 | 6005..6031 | 1.05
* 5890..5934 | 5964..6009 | 1.07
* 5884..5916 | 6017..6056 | 1.12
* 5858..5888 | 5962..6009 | 1.05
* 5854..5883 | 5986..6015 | 1.03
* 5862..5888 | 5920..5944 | 1.02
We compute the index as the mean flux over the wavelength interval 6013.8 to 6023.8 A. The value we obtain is 15.5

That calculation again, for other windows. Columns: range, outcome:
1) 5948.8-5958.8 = 15.1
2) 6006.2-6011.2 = 15.6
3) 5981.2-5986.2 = 15.9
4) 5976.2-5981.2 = 15.2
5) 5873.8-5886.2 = 14.7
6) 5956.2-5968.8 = 16.3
